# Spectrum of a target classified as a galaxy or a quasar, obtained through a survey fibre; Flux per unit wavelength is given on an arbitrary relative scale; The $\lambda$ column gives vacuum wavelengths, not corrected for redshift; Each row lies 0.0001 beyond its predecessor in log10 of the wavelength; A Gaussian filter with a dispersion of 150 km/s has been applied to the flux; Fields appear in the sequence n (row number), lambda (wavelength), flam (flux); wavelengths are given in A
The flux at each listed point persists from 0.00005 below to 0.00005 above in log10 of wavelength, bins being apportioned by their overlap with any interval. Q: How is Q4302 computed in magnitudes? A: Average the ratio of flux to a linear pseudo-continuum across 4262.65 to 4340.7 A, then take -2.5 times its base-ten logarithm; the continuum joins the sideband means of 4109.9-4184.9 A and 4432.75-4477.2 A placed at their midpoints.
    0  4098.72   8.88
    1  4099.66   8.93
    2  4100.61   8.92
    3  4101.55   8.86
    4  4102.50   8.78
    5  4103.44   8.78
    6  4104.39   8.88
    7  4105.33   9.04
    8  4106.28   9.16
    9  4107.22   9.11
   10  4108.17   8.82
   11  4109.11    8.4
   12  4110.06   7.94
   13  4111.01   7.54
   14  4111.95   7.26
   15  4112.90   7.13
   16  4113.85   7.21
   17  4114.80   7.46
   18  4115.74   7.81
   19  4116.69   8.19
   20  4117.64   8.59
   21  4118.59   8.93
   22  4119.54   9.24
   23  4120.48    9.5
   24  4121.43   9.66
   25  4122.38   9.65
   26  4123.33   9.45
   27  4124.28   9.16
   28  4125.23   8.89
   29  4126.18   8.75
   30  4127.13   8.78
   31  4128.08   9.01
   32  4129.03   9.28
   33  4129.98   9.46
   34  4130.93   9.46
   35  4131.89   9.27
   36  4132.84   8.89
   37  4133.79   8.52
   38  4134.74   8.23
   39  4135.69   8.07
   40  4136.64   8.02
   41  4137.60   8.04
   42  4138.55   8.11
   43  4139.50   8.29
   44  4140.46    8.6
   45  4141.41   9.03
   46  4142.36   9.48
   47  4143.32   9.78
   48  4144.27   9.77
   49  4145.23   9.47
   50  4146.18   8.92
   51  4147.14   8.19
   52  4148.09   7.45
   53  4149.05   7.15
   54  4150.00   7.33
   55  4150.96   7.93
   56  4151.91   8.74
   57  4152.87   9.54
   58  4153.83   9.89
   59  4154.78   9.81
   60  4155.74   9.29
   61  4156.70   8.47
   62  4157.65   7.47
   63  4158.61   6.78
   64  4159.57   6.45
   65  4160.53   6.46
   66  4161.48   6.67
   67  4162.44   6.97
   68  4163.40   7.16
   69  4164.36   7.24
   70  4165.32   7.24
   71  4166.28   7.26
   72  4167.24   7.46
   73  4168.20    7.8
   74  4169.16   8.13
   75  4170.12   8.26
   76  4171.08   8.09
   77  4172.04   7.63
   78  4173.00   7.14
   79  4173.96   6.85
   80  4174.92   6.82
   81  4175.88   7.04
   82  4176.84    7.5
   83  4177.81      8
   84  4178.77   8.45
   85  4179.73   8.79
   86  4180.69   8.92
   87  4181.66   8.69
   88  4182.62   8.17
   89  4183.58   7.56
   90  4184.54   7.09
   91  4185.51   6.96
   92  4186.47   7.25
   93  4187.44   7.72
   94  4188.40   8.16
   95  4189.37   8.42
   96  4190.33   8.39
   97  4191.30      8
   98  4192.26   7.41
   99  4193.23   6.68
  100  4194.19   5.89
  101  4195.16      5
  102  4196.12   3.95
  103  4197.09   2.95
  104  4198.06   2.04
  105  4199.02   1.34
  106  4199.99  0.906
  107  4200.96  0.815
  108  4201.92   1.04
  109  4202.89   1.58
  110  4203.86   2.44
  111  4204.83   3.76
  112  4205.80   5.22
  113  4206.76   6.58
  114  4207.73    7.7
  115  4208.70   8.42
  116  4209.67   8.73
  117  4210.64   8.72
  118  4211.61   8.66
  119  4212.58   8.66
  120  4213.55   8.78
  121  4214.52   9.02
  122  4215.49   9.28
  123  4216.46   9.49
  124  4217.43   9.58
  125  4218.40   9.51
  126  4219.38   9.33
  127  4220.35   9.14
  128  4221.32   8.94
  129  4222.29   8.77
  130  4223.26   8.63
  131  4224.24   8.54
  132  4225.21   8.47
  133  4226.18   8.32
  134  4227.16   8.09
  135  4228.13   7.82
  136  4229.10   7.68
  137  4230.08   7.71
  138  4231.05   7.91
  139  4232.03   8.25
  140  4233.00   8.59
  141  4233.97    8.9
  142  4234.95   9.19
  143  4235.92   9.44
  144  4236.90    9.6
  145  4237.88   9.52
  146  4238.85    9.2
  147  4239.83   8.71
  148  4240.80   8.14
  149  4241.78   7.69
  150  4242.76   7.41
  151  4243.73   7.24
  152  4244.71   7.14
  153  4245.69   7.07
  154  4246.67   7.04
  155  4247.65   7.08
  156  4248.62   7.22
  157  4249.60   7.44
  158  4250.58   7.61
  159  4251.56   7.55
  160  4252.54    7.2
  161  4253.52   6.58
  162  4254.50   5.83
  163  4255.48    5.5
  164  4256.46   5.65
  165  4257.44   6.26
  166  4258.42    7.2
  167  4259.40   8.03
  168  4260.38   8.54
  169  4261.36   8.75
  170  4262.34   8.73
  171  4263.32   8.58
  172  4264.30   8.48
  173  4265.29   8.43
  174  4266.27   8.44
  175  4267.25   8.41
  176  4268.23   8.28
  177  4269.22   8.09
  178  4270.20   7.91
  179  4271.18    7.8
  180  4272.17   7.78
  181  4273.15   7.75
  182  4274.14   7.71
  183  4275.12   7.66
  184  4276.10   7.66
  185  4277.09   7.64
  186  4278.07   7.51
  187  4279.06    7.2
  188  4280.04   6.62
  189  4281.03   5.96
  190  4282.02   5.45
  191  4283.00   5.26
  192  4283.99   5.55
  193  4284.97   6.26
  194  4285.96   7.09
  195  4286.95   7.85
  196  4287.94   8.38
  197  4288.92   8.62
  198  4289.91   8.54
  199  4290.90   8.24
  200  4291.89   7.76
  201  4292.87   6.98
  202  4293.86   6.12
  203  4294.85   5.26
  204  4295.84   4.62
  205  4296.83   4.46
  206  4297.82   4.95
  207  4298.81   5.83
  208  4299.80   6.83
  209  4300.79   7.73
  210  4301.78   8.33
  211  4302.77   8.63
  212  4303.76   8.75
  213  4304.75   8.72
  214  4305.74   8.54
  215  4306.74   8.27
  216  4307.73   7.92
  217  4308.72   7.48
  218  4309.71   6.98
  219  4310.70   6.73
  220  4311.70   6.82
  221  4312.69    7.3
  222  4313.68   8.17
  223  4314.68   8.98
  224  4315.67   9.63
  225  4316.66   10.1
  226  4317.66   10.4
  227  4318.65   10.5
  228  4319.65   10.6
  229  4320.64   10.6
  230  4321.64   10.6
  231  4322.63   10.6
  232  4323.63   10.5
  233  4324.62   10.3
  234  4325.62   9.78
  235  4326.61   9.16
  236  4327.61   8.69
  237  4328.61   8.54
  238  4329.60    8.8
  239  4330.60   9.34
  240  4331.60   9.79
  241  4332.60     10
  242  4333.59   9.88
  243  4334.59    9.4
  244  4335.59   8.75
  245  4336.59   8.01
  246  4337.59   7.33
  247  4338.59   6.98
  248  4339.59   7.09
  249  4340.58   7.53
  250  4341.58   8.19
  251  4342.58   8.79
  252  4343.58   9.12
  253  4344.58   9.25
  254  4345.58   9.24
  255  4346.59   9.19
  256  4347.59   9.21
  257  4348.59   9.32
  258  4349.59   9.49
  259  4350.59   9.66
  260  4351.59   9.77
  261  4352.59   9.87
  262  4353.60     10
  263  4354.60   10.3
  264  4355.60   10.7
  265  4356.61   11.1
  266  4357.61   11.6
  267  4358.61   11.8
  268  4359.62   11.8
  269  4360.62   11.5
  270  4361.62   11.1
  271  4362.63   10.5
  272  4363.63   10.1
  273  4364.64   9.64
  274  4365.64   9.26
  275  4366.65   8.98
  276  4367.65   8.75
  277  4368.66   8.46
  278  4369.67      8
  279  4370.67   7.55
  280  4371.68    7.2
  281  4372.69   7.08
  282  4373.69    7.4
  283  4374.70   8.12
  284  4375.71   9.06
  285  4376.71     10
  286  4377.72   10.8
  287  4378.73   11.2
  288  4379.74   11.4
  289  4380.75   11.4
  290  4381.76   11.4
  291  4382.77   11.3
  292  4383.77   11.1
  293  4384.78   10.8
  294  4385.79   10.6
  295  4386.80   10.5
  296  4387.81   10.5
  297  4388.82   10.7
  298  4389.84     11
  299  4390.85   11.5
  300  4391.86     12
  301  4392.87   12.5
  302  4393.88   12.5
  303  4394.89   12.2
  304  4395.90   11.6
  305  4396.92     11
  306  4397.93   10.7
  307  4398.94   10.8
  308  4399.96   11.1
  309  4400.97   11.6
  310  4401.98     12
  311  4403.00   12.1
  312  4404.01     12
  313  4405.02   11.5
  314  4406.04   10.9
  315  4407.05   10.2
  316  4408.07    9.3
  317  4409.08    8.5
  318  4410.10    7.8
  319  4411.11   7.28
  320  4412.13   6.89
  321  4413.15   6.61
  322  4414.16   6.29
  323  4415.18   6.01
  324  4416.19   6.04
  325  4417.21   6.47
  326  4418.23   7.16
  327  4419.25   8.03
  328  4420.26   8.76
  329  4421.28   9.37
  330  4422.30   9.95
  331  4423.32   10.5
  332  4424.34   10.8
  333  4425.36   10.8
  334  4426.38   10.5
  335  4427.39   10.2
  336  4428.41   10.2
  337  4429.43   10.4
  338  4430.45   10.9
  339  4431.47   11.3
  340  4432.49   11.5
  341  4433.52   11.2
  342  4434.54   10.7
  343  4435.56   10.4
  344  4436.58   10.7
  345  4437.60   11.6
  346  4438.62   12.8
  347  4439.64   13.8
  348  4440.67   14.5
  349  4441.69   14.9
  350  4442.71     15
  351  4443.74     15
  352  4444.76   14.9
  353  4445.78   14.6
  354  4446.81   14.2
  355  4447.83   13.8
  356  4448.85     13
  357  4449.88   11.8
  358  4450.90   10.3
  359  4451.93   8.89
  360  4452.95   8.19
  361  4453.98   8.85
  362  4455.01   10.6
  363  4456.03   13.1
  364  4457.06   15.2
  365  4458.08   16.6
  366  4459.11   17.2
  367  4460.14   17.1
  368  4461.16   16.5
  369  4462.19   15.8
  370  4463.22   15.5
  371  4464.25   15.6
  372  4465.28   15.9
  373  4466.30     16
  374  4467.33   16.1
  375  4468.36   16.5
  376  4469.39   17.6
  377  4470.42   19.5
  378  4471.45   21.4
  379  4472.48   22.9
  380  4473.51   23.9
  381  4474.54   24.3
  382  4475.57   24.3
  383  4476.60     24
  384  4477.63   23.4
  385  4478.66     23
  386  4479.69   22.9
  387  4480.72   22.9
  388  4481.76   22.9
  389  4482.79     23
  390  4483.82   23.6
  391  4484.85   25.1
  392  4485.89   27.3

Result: 0.413 mag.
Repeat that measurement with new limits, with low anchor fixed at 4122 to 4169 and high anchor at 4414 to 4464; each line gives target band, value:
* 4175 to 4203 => 0.41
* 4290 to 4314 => 0.38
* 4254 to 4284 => 0.30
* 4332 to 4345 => 0.24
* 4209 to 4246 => 0.09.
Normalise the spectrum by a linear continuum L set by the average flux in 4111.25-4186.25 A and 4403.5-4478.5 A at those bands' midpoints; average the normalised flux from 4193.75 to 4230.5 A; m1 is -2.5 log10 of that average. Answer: 0.37 mag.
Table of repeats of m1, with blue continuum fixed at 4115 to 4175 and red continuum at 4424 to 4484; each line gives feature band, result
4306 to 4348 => 0.370 mag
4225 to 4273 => 0.335 mag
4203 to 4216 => 0.338 mag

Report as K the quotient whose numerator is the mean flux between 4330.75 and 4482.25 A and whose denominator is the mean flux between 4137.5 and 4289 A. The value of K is 1.57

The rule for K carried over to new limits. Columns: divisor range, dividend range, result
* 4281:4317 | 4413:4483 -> 1.94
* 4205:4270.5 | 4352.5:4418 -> 1.24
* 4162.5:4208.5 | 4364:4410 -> 1.63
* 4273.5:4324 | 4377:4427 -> 1.31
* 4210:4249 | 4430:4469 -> 1.59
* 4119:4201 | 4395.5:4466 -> 1.47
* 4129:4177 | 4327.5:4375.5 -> 1.13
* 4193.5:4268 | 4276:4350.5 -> 1.13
